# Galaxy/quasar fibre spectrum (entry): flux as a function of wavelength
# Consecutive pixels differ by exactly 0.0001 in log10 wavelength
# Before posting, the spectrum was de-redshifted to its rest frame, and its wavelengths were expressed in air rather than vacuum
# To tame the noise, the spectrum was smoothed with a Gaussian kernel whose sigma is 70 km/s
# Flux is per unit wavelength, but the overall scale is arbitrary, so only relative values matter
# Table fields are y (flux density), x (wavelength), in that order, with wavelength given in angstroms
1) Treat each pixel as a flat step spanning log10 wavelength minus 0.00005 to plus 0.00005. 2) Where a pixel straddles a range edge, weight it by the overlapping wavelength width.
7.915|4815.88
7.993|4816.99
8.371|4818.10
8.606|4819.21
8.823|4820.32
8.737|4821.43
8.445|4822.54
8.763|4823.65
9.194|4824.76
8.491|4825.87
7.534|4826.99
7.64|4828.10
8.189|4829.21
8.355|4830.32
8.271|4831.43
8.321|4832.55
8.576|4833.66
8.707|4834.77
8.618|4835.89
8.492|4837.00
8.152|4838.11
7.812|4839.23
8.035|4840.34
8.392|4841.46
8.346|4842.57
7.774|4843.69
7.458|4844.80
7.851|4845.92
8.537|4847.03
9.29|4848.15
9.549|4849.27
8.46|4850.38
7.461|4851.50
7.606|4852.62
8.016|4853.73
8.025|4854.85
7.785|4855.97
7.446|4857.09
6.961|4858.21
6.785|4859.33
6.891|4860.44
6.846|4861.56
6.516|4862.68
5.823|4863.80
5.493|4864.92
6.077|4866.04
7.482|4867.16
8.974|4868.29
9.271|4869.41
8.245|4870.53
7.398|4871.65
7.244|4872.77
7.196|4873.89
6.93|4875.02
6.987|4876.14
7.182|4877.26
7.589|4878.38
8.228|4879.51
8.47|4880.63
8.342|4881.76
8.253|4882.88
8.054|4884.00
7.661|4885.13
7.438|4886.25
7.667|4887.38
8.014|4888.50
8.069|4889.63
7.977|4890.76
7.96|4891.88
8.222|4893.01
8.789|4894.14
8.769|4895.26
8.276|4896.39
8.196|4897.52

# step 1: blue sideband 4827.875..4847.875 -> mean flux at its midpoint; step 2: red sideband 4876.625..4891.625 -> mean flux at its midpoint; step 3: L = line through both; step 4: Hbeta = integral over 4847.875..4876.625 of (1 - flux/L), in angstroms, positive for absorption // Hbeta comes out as 2.1 angstroms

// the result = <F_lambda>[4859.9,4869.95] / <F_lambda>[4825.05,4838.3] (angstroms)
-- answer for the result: 0.8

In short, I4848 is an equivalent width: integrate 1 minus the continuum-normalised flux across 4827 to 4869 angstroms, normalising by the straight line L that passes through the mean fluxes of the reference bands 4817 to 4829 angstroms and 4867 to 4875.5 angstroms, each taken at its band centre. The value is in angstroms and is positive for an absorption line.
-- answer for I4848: 1.7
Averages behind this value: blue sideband 8.43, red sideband 7.86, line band 7.81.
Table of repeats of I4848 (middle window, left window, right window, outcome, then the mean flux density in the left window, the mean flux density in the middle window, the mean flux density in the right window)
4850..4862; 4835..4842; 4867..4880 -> 0.79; 8.26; 7.47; 7.73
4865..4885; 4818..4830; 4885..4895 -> 1.01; 8.44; 7.7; 8.02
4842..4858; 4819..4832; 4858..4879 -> -0.81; 8.41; 8.09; 7.16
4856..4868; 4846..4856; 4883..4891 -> 2.11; 8.31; 6.73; 7.85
